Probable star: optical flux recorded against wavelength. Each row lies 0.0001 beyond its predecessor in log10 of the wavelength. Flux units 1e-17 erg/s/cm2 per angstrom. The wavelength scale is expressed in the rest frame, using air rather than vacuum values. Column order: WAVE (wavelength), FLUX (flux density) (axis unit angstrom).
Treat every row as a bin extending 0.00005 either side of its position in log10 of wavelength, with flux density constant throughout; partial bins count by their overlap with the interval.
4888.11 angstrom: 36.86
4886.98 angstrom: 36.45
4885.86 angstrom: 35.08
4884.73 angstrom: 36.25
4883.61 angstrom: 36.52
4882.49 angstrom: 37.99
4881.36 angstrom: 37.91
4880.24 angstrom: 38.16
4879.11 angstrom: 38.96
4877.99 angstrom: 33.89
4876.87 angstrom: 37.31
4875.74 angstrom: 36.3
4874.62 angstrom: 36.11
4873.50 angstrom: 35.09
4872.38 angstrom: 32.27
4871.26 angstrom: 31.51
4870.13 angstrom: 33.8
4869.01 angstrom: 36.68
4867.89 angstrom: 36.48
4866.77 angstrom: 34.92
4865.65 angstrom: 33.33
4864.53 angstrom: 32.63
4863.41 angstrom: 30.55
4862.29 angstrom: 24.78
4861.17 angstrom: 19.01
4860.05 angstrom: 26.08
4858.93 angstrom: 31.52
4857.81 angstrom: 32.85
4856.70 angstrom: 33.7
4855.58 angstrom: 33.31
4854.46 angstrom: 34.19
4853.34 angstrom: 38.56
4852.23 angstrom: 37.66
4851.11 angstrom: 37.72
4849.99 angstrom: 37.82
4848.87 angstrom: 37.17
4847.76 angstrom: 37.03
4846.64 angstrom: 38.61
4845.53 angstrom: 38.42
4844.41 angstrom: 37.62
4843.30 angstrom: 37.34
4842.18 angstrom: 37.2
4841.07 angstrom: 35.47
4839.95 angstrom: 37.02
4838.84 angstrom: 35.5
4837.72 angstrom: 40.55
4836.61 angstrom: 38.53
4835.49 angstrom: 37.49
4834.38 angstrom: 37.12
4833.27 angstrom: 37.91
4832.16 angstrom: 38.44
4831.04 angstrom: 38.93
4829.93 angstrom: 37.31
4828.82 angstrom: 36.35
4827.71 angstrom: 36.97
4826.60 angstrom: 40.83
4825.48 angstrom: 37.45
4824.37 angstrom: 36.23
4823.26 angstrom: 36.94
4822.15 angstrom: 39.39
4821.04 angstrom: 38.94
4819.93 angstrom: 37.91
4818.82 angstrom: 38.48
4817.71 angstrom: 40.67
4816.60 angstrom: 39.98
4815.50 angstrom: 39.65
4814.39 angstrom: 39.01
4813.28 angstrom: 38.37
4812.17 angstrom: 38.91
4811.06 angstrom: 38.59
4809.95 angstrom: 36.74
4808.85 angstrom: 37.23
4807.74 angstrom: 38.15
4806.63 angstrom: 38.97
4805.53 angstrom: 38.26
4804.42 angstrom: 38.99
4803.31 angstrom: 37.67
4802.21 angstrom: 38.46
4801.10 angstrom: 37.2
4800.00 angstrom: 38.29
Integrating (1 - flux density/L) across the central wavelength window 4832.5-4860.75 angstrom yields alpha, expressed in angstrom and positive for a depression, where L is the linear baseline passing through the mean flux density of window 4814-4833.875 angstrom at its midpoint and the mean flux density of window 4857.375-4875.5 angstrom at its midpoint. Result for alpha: -1.03 angstrom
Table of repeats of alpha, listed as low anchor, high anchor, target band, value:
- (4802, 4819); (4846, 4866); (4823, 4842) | -0.8 angstrom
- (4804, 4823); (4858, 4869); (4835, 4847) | -1.2 angstrom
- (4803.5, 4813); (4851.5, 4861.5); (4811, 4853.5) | -3.4 angstrom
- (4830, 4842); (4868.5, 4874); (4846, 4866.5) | 1.3 angstrom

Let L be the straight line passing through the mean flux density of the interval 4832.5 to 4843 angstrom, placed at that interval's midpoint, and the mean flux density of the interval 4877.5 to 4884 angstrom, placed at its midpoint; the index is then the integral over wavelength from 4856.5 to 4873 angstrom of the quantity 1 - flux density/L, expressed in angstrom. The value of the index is 2.7 angstrom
